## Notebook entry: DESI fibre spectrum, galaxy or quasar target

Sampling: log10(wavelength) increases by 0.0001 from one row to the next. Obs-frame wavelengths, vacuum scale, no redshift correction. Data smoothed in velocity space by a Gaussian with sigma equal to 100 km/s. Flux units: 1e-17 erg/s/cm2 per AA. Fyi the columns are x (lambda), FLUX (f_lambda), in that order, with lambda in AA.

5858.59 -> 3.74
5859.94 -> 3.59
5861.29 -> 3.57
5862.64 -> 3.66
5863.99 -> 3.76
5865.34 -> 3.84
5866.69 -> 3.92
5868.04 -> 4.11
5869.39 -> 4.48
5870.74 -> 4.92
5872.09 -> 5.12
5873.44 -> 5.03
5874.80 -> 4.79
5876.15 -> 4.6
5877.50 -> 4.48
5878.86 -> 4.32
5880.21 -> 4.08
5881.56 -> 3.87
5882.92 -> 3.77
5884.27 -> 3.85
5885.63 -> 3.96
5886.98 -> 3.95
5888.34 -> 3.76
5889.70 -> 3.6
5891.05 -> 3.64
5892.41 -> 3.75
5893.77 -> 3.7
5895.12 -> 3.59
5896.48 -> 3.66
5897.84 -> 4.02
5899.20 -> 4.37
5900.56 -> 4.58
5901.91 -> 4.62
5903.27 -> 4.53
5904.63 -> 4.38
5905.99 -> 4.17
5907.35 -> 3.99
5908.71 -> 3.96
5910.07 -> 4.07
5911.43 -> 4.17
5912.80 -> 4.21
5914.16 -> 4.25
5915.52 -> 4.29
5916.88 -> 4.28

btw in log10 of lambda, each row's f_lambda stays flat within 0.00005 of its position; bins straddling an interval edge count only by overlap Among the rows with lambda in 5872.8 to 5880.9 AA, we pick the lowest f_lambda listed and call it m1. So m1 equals 4.08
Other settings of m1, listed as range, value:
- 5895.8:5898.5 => 3.66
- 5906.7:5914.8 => 3.96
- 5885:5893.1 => 3.6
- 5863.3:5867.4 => 3.76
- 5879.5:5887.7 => 3.77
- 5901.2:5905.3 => 4.38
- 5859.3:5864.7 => 3.57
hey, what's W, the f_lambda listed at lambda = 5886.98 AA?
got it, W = 3.95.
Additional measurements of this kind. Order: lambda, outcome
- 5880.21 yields 4.08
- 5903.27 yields 4.53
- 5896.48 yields 3.66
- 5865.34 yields 3.84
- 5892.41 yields 3.75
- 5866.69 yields 3.92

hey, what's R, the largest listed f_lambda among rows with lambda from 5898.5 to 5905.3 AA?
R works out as 4.62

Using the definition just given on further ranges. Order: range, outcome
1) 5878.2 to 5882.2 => 4.32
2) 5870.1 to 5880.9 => 5.12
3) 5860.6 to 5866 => 3.84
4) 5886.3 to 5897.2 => 3.95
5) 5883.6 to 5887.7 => 3.96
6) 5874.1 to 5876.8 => 4.79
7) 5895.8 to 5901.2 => 4.58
